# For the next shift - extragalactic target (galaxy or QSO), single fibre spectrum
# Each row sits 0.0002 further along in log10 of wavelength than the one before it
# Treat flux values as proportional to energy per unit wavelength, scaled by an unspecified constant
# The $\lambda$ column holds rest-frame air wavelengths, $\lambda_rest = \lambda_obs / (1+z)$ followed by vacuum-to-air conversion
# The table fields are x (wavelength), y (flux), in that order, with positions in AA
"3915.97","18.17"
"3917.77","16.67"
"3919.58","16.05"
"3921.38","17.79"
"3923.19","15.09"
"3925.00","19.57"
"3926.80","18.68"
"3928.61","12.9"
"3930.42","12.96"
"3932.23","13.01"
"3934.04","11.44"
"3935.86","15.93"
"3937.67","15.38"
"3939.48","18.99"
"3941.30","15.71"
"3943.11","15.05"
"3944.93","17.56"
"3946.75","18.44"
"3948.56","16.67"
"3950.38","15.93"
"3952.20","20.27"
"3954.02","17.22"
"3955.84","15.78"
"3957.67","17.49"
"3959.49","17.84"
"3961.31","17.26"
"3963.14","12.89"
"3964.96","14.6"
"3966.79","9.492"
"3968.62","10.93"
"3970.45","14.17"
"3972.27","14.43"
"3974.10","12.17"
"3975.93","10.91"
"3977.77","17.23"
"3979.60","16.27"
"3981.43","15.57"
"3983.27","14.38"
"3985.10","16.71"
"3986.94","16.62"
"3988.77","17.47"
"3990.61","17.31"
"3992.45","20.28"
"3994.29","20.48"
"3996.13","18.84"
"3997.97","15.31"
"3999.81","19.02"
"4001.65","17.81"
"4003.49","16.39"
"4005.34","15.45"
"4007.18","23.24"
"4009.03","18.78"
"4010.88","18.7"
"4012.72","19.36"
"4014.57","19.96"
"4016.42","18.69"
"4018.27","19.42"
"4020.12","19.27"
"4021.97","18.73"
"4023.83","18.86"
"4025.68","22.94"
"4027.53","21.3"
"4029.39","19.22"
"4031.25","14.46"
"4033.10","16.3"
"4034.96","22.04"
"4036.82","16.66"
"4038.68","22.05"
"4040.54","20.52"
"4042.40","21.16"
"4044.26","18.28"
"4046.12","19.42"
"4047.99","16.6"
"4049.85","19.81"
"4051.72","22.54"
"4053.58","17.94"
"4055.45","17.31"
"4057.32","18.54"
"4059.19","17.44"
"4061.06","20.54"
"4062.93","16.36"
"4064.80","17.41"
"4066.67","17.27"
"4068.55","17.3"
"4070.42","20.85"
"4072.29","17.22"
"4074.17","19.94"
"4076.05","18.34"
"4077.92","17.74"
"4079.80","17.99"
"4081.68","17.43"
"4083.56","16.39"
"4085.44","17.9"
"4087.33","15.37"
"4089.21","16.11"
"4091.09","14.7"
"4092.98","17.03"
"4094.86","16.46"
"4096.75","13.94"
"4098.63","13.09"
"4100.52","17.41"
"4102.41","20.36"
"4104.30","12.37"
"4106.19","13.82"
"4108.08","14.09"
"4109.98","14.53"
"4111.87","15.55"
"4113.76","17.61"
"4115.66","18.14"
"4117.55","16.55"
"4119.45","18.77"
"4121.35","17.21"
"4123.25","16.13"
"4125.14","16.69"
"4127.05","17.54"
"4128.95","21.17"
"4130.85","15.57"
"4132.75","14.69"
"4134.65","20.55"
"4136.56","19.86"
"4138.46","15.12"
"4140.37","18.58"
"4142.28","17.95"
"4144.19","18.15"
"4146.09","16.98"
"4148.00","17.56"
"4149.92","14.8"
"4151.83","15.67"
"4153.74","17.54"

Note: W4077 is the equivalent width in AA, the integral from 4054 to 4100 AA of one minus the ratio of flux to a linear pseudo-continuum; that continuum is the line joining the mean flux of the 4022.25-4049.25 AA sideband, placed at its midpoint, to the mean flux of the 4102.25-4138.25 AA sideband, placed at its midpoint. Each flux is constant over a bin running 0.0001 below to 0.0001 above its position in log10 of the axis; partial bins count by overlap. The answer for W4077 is 2.2 AA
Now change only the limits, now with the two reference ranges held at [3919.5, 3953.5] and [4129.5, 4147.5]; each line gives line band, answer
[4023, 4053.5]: -4.6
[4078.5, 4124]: 2.9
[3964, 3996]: 2.3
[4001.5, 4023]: -2.7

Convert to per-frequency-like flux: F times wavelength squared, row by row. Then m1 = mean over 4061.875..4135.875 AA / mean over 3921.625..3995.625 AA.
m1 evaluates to 1.14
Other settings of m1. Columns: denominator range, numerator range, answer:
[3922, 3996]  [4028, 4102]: 1.19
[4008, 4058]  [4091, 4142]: 0.90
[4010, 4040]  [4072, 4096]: 0.91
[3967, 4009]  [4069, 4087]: 1.16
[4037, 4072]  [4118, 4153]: 0.96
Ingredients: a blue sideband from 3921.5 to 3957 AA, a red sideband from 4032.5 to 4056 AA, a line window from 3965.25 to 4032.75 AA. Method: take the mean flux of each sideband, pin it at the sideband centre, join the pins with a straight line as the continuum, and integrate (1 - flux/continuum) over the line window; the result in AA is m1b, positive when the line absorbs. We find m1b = 3.13 AA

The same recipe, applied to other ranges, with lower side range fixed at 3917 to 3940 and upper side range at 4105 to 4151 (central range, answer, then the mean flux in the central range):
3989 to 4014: -3.7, 18.5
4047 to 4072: -2.9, 18.4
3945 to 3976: 1.2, 15.3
